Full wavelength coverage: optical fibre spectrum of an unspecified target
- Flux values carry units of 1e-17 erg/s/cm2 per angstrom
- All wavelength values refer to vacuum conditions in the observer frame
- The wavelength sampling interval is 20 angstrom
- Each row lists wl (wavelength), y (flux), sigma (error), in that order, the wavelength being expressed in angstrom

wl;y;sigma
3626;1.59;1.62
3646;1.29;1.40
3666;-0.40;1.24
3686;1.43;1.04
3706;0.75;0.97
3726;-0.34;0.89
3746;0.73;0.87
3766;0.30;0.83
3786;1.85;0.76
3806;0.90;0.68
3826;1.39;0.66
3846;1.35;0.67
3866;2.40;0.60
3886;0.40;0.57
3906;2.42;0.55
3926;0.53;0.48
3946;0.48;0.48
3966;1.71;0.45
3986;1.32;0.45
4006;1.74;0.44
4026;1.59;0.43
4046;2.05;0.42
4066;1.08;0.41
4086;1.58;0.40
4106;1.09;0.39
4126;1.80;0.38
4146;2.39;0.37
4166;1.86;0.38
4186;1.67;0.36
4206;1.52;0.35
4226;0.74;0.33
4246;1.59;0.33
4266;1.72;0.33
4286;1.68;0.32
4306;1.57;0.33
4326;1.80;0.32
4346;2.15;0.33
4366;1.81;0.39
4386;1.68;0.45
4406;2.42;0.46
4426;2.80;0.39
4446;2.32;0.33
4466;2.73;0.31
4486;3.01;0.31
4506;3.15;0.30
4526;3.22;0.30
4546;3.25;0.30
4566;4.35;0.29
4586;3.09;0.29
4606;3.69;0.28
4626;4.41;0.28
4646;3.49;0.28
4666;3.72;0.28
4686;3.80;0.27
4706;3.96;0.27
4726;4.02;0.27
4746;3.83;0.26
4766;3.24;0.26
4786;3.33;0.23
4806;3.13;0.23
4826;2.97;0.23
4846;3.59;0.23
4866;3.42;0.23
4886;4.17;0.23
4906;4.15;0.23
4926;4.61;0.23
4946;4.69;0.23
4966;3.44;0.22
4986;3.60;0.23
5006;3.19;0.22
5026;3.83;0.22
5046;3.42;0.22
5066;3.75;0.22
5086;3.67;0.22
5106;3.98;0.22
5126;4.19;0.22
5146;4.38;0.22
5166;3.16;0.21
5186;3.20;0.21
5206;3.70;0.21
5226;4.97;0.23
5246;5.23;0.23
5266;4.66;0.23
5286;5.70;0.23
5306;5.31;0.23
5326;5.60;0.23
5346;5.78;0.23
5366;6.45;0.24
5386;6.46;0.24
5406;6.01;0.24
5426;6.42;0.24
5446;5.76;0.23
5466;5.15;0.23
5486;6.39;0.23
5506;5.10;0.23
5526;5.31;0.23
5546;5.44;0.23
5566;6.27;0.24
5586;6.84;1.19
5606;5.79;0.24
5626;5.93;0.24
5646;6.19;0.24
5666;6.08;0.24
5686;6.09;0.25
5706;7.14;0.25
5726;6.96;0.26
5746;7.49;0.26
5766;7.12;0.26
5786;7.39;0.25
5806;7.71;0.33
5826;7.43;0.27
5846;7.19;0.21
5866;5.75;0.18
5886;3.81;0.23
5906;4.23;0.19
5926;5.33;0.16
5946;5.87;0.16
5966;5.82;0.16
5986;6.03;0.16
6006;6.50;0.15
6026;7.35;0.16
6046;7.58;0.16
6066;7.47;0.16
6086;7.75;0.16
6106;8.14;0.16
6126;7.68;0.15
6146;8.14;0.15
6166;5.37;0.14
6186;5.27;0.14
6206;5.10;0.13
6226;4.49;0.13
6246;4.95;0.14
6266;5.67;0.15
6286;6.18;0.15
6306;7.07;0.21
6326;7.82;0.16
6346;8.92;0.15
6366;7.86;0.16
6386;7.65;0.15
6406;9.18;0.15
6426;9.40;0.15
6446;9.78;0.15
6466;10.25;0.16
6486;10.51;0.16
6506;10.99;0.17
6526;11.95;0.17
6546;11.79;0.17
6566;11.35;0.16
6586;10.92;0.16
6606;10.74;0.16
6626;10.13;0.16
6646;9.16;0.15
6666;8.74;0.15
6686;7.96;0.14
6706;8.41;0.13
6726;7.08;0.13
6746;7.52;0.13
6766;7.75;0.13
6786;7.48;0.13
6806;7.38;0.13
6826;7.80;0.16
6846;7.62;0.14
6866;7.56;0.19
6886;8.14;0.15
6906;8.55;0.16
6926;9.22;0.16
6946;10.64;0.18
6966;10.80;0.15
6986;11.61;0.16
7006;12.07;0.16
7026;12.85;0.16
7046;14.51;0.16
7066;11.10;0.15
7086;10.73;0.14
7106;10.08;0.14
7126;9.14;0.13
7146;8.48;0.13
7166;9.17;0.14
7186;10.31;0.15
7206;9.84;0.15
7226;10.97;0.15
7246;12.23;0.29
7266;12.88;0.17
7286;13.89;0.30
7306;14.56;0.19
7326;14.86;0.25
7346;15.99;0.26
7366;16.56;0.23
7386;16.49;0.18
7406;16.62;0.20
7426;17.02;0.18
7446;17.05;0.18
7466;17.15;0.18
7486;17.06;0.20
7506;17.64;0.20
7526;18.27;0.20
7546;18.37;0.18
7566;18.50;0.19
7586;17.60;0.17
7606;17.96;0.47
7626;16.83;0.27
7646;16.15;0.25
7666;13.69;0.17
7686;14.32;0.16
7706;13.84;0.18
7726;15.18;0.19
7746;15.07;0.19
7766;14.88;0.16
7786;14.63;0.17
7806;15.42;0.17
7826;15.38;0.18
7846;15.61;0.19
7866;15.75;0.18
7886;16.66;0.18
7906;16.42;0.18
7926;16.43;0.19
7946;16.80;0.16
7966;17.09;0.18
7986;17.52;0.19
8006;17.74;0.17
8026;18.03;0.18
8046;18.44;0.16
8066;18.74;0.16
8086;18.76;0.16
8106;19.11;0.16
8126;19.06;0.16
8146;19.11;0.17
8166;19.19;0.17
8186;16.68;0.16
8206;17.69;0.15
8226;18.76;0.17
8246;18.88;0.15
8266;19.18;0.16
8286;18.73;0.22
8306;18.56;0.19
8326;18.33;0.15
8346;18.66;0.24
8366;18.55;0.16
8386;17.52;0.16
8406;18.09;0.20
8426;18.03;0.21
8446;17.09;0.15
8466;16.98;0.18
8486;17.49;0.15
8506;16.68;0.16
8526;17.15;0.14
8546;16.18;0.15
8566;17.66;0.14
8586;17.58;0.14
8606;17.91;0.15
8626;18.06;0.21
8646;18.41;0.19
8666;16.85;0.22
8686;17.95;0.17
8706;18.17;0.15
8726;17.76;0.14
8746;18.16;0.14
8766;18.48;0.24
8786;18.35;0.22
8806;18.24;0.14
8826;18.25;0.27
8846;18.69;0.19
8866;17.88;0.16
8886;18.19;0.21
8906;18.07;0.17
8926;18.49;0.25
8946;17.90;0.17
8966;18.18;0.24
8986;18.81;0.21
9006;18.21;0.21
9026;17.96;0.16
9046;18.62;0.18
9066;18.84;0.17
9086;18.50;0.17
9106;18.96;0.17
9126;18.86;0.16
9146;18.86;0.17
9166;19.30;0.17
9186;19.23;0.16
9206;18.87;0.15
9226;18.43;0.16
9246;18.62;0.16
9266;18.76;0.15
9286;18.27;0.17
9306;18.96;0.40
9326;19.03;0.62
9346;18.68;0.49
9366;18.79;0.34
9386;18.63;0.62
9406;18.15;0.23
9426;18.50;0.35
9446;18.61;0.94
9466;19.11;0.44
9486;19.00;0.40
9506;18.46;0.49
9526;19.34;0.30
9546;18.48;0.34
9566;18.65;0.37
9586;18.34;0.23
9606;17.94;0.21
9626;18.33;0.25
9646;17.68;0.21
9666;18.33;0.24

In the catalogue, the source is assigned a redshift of 0.00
